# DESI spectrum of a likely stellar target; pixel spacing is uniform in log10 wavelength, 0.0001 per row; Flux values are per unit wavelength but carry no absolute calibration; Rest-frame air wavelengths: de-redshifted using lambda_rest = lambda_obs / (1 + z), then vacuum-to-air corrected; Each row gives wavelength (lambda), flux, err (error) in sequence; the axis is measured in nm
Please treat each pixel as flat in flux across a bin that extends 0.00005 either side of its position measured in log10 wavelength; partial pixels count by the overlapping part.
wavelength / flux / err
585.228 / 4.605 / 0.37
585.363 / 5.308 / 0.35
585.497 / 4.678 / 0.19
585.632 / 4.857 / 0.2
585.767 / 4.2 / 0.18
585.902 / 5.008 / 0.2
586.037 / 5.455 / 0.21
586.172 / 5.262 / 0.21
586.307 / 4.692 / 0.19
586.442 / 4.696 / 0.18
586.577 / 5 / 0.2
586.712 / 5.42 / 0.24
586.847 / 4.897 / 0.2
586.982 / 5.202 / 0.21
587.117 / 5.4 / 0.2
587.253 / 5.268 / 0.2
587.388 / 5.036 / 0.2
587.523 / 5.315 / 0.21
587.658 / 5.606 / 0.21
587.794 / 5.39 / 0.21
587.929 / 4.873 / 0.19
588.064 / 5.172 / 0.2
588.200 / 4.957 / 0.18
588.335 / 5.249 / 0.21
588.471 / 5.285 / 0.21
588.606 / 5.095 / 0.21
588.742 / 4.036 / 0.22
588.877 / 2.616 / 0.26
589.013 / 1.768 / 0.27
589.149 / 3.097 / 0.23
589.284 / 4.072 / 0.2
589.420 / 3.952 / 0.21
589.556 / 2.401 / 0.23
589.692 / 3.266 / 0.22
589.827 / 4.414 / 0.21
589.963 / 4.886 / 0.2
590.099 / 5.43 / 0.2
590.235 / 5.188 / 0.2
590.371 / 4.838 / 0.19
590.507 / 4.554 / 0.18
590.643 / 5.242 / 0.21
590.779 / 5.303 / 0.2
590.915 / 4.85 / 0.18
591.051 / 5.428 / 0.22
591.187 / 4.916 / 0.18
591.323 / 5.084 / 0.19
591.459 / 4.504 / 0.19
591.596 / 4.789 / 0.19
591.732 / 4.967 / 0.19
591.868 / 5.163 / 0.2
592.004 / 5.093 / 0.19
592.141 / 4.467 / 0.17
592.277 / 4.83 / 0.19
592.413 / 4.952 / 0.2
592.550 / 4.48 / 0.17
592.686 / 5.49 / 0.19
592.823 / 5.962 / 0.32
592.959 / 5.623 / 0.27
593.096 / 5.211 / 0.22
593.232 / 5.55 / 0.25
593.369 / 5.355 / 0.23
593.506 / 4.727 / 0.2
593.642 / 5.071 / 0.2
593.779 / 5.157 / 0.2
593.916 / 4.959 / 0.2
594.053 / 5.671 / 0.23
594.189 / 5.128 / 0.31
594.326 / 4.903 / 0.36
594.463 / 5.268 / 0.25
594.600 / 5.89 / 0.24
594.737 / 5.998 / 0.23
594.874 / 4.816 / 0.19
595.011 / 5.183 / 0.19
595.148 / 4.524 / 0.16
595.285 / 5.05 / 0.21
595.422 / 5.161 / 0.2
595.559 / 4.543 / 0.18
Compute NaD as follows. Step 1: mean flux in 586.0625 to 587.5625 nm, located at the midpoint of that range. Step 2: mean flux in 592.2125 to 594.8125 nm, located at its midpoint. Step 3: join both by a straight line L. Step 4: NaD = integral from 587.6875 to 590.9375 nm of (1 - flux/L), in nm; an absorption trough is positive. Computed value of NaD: 0.47 nm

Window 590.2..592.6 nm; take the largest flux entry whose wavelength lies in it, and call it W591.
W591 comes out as 5.428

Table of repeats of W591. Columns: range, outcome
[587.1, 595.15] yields 5.998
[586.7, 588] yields 5.606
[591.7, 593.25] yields 5.962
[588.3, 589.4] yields 5.285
